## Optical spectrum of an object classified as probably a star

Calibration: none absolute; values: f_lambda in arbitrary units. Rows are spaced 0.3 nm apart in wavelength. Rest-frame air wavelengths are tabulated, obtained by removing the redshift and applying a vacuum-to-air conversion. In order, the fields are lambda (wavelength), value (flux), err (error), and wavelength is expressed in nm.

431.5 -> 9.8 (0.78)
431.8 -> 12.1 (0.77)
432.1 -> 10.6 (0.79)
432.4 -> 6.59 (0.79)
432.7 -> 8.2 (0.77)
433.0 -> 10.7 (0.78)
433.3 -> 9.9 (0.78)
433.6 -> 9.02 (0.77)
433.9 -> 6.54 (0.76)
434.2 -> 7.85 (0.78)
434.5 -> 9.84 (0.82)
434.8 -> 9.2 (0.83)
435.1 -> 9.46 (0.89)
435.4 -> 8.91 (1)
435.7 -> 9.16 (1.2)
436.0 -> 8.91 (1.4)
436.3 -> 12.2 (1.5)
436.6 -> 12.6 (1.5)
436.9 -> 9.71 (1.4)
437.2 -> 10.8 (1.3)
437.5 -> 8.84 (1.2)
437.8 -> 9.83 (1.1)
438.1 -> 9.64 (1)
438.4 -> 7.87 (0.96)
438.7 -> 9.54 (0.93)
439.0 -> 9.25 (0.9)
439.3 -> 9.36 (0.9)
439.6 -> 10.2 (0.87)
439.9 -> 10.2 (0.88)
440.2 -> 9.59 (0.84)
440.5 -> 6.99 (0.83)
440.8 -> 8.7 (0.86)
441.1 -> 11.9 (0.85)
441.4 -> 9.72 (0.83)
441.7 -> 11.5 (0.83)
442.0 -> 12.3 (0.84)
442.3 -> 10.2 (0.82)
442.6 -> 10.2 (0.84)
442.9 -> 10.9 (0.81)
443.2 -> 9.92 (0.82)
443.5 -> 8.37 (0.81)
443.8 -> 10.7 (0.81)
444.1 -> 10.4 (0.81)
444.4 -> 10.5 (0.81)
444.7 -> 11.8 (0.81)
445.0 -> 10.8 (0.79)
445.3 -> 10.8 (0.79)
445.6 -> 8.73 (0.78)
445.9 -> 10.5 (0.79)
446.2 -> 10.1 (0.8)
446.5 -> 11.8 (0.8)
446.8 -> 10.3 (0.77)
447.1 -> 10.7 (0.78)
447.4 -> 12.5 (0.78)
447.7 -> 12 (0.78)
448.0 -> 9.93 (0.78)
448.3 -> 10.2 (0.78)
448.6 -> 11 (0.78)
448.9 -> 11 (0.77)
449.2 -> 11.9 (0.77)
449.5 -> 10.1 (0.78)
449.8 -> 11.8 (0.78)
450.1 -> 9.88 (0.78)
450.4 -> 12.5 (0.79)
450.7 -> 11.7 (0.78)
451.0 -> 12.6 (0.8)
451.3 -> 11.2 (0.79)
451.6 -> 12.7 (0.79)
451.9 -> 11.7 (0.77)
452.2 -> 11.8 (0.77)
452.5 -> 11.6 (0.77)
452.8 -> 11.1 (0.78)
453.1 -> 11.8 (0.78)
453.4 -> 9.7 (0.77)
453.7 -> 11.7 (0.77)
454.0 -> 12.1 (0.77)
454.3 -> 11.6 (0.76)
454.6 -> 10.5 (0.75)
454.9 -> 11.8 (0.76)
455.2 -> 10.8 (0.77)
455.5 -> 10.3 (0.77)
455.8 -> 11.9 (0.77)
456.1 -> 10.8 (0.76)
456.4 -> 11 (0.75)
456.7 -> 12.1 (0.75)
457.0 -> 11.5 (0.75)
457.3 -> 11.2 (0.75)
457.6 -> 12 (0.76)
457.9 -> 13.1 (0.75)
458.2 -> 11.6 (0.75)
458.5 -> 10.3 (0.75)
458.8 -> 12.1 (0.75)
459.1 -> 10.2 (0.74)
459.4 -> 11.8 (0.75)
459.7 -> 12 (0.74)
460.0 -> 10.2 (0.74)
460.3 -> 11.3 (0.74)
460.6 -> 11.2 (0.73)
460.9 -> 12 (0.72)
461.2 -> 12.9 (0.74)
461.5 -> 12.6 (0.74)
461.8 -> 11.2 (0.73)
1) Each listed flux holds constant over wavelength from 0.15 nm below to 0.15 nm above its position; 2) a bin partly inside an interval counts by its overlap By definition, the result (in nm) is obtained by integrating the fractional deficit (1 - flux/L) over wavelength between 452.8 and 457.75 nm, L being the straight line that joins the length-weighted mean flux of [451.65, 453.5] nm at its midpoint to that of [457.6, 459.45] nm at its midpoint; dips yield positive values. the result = 0.07 nm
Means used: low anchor 11.4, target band 11.3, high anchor 11.5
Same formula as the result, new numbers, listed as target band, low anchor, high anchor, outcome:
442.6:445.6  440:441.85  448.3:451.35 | -0.02 nm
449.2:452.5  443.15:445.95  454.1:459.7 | -0.24 nm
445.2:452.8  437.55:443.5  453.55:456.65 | -0.35 nm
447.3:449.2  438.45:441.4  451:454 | -0.05 nm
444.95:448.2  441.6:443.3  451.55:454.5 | 0.11 nm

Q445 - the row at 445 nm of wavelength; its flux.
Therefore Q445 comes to 10.8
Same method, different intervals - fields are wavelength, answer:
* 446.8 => 10.3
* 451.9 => 11.7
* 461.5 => 12.6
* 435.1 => 9.46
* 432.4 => 6.59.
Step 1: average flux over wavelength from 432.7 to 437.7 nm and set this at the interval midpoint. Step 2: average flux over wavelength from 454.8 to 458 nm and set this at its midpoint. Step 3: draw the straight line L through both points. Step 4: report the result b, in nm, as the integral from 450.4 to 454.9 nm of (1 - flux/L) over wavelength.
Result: -0.19 nm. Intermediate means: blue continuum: 9.56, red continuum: 11.5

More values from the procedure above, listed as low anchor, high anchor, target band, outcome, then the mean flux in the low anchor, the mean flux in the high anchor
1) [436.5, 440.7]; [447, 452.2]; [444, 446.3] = 0.04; 9.55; 11.4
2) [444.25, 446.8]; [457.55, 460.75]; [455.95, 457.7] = -0.02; 10.6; 11.4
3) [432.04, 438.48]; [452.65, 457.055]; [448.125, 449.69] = -0.03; 9.38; 11.2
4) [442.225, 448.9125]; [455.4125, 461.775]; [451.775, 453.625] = -0.03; 10.6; 11.5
